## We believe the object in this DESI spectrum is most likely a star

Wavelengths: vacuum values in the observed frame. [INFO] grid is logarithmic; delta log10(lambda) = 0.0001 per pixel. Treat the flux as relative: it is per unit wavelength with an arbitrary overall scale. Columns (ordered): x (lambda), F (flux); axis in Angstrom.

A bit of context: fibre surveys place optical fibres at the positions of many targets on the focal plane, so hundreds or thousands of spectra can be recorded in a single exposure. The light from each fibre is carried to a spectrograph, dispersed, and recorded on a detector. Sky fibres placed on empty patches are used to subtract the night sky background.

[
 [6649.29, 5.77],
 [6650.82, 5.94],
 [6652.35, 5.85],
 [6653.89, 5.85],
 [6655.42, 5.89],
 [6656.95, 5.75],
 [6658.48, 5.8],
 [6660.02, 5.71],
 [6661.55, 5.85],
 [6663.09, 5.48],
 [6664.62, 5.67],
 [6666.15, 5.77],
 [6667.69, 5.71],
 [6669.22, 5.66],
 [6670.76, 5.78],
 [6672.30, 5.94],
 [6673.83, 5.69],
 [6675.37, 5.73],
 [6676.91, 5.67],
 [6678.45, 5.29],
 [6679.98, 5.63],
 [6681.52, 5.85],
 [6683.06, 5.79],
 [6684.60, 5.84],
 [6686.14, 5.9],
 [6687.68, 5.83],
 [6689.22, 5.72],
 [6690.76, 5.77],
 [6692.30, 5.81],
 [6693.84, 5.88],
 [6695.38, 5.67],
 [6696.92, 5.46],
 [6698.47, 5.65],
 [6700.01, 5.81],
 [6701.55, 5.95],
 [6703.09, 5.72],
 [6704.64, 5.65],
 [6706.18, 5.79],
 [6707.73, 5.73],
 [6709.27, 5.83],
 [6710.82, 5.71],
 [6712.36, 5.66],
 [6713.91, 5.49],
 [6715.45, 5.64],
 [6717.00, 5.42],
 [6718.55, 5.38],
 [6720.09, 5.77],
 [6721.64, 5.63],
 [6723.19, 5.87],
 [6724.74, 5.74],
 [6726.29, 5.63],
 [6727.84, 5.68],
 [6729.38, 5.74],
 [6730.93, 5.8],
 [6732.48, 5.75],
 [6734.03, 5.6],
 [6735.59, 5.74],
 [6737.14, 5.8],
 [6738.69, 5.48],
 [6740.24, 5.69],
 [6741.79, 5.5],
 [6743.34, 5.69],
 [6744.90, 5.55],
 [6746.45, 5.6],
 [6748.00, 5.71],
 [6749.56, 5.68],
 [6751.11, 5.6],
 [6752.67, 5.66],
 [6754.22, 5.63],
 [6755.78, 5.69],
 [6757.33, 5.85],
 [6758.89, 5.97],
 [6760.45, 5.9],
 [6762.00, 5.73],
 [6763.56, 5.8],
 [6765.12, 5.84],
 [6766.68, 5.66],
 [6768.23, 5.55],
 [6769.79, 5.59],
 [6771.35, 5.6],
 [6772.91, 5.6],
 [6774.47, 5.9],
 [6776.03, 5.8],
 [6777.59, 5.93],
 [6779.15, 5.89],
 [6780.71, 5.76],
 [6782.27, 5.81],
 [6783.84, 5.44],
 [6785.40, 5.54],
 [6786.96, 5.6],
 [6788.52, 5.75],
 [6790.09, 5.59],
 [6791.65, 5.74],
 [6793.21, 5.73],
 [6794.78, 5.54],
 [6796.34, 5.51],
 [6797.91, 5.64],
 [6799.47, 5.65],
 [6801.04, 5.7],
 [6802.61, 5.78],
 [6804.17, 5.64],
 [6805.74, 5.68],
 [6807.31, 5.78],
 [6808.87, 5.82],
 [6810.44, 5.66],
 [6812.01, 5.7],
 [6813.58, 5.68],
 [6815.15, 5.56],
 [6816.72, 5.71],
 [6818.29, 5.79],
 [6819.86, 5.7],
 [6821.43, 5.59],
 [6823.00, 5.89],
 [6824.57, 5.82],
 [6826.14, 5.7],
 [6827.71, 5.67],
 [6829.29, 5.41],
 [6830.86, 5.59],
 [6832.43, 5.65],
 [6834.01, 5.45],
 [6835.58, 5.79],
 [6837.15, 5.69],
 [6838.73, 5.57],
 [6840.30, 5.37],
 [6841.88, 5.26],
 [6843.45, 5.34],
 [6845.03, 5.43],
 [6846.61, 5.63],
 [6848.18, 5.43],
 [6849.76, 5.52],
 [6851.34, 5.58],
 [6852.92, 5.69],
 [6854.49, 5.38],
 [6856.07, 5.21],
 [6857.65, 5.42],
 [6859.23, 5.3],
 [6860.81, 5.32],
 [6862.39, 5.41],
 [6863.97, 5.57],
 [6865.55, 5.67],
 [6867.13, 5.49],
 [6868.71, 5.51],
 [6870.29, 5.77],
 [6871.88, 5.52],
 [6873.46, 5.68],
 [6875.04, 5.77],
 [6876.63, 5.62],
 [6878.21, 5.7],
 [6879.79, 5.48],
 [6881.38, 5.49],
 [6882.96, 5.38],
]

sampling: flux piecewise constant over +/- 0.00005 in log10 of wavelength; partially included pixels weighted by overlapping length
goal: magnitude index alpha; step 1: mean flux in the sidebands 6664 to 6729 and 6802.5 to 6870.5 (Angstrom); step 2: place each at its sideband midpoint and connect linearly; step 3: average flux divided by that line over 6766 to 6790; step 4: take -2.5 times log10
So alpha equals -0.01 mag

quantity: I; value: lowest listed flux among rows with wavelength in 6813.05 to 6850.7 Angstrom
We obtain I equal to 5.26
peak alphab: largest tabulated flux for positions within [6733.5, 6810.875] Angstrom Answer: 5.97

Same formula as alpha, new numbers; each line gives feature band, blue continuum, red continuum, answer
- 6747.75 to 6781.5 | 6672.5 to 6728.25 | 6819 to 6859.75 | -0.02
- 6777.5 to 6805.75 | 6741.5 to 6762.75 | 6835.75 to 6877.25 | -0.01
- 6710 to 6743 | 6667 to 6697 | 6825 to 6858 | 0.00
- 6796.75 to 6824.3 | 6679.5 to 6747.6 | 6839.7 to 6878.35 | -0.03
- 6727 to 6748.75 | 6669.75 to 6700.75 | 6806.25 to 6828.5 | 0.01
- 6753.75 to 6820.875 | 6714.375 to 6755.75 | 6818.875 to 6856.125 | -0.02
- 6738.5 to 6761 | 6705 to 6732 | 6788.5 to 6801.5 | 0.00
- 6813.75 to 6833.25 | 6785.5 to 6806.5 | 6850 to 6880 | -0.01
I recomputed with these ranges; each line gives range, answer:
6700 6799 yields 5.38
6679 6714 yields 5.46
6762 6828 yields 5.44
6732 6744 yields 5.48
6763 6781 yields 5.55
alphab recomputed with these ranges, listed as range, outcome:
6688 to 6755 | 5.95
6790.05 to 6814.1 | 5.82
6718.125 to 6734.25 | 5.87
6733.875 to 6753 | 5.8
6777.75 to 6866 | 5.89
